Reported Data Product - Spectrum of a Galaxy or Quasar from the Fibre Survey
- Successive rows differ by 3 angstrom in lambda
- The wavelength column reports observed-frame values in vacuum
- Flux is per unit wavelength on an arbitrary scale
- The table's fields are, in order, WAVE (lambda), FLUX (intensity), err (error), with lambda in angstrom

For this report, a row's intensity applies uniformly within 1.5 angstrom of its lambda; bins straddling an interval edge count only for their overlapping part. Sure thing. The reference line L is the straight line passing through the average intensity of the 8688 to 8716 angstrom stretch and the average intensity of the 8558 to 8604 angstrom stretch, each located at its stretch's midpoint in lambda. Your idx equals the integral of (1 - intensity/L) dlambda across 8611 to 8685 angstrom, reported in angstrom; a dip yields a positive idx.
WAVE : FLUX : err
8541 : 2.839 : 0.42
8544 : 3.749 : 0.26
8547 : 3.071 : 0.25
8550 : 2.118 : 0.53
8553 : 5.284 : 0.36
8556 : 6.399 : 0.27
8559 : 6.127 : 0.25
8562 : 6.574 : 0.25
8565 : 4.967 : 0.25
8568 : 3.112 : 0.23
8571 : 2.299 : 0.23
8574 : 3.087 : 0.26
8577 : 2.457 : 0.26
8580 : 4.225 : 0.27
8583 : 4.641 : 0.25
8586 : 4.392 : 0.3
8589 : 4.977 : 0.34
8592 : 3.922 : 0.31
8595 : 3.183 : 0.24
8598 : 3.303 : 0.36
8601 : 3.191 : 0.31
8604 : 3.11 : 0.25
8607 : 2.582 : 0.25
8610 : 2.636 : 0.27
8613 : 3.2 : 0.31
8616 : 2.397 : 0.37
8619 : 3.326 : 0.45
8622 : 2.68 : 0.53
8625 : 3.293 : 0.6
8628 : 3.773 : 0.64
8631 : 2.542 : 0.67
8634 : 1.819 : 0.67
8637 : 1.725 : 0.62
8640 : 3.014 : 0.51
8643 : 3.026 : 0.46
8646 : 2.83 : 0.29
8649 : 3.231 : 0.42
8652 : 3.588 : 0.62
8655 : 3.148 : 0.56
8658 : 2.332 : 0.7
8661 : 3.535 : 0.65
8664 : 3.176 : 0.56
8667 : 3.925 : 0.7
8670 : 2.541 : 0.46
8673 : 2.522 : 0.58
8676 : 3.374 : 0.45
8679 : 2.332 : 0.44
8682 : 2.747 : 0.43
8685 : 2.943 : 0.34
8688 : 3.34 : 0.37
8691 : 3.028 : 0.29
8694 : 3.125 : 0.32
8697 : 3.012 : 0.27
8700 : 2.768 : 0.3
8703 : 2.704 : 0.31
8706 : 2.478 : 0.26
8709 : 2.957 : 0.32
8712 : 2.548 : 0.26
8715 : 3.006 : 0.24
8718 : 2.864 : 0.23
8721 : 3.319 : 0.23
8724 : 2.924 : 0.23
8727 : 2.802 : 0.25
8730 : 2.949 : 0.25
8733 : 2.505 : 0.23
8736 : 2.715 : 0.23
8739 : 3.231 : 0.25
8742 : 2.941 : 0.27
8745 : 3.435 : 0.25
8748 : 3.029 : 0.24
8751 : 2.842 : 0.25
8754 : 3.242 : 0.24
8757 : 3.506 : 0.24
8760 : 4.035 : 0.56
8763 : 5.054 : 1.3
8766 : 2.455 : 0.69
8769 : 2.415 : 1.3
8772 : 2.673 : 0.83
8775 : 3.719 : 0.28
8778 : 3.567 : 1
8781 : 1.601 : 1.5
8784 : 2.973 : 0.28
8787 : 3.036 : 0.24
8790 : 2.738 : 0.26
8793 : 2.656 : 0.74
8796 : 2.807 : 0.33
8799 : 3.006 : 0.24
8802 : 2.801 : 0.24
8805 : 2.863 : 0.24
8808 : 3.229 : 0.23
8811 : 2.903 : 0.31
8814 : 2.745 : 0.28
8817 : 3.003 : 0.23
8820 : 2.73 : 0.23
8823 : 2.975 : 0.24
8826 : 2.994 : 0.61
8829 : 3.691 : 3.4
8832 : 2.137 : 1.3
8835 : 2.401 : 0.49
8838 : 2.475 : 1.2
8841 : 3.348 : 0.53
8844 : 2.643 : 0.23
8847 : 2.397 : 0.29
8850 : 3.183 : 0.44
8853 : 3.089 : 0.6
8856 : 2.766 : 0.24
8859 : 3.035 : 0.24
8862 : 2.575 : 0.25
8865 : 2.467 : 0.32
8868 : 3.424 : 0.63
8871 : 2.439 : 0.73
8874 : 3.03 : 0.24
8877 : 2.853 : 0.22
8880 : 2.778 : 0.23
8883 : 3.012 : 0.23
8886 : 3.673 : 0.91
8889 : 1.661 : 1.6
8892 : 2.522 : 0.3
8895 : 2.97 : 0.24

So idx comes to 9.6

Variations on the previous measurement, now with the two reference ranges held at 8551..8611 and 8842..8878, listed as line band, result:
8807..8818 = 0.28 angstrom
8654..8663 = 1.66 angstrom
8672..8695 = 4.18 angstrom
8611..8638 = 7.53 angstrom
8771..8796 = 2.28 angstrom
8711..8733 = 3.36 angstrom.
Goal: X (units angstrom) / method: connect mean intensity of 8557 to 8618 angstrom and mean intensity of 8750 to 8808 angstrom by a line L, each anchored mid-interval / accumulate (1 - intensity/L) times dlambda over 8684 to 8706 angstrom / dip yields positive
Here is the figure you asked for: 2.6 angstrom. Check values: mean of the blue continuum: 3.74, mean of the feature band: 2.95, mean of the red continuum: 3.06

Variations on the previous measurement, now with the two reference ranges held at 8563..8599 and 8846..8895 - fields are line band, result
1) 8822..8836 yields 0.5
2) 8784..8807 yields 1.5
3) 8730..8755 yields 1.9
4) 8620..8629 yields 1.0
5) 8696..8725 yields 4.2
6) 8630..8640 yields 4.0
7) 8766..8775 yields 1.2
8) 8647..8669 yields 1.6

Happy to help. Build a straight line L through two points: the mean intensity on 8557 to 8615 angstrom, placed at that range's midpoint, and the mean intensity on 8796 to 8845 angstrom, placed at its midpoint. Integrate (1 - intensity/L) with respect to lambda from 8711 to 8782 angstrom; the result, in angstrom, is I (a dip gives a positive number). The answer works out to 2.00 angstrom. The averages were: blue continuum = 3.8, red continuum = 2.87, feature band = 3.07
